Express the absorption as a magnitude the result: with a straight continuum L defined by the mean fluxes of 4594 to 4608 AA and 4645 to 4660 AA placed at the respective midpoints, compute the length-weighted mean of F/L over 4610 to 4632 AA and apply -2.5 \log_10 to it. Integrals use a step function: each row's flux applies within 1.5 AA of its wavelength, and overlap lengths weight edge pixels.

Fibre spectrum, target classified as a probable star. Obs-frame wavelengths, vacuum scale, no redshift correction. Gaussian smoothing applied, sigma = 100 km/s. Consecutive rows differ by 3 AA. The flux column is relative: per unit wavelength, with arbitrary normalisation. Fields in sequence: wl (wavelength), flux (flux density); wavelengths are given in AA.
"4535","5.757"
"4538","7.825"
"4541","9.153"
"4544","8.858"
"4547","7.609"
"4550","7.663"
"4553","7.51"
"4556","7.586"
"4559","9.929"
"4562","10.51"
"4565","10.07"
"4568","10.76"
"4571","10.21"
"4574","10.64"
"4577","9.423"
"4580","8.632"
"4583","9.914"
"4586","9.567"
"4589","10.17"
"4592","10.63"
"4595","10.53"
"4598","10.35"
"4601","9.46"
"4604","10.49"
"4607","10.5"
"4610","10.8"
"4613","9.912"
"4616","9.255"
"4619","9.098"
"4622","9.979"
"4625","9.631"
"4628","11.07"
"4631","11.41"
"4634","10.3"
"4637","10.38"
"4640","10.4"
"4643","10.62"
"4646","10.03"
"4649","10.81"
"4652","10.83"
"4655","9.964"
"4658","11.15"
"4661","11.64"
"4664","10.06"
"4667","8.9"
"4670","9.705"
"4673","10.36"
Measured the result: 0.03 mag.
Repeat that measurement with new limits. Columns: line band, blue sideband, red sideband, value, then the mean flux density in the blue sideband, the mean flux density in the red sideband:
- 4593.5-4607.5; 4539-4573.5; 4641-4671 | -0.06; 9.11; 10.4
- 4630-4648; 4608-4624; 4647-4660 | -0.02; 9.82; 10.7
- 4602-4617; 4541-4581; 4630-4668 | -0.03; 9.19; 10.5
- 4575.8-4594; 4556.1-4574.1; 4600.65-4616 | 0.04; 10.1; 10.2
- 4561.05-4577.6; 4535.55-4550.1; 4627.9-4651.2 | -0.17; 8.11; 10.6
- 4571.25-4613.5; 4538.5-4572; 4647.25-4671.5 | -0.06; 9.02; 10.4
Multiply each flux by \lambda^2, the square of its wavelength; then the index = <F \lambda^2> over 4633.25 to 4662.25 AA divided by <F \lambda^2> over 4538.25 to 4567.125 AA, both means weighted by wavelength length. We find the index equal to 1.26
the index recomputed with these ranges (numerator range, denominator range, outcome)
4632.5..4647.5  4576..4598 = 1.07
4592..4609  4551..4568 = 1.14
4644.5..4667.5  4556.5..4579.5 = 1.09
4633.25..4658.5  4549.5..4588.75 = 1.14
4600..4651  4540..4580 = 1.15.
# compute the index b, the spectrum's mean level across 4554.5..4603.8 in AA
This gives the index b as 9.91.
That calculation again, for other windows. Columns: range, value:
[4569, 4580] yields 9.92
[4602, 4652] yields 10.3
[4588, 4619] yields 10.2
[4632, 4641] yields 10.4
